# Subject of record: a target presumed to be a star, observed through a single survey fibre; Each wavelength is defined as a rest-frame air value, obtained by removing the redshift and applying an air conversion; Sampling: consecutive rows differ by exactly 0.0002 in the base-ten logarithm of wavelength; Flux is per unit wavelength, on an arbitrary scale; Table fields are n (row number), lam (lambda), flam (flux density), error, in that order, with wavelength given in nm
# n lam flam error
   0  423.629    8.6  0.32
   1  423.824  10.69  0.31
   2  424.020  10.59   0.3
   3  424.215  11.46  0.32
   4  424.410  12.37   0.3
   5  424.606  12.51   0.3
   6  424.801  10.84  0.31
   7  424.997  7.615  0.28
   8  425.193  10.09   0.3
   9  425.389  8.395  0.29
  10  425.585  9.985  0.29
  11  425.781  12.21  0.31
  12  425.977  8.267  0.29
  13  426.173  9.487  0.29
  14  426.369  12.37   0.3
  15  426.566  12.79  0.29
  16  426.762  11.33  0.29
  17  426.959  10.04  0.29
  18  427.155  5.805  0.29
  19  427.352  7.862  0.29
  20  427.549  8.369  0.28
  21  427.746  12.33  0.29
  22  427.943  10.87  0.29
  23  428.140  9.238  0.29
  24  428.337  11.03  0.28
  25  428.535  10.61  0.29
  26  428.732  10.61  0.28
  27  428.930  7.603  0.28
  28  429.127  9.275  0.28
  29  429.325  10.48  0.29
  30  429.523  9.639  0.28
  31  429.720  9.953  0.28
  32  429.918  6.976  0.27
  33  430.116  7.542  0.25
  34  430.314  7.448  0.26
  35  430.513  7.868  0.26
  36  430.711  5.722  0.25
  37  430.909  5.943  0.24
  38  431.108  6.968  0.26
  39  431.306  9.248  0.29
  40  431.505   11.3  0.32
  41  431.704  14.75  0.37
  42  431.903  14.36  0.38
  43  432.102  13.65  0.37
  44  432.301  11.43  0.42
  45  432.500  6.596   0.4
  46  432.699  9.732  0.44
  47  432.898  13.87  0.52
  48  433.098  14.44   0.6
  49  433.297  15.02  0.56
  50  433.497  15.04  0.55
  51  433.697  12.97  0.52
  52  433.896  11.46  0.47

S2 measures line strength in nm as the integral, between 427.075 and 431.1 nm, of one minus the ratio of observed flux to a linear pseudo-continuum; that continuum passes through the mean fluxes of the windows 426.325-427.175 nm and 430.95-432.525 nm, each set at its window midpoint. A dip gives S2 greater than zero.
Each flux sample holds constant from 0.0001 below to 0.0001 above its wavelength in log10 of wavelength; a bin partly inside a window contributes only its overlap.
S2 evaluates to 0.80 nm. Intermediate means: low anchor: 10.8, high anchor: 11.1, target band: 8.73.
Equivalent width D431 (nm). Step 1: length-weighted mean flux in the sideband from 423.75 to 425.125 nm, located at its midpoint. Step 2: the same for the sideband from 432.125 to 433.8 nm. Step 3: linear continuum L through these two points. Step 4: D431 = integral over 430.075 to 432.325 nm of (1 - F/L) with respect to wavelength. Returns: 0.46 nm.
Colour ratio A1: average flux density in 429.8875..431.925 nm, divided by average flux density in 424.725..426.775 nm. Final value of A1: 0.86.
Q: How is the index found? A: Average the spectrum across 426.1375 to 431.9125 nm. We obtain 9.52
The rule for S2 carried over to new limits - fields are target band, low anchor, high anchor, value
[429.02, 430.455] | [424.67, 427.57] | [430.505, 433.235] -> 0.22 nm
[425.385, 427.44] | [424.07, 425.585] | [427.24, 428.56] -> 0.05 nm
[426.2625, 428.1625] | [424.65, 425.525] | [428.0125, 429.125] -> -0.09 nm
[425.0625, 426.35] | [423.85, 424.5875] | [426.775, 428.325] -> 0.09 nm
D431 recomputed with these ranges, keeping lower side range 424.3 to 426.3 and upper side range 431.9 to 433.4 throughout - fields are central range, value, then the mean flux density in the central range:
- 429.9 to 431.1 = 0.49 nm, 6.91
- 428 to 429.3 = 0.16 nm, 9.8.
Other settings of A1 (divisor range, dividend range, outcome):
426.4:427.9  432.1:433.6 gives 1.25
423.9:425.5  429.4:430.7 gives 0.77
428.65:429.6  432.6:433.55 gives 1.43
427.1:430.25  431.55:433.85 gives 1.38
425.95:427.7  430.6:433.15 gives 1.08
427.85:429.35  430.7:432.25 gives 1.06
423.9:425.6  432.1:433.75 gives 1.19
